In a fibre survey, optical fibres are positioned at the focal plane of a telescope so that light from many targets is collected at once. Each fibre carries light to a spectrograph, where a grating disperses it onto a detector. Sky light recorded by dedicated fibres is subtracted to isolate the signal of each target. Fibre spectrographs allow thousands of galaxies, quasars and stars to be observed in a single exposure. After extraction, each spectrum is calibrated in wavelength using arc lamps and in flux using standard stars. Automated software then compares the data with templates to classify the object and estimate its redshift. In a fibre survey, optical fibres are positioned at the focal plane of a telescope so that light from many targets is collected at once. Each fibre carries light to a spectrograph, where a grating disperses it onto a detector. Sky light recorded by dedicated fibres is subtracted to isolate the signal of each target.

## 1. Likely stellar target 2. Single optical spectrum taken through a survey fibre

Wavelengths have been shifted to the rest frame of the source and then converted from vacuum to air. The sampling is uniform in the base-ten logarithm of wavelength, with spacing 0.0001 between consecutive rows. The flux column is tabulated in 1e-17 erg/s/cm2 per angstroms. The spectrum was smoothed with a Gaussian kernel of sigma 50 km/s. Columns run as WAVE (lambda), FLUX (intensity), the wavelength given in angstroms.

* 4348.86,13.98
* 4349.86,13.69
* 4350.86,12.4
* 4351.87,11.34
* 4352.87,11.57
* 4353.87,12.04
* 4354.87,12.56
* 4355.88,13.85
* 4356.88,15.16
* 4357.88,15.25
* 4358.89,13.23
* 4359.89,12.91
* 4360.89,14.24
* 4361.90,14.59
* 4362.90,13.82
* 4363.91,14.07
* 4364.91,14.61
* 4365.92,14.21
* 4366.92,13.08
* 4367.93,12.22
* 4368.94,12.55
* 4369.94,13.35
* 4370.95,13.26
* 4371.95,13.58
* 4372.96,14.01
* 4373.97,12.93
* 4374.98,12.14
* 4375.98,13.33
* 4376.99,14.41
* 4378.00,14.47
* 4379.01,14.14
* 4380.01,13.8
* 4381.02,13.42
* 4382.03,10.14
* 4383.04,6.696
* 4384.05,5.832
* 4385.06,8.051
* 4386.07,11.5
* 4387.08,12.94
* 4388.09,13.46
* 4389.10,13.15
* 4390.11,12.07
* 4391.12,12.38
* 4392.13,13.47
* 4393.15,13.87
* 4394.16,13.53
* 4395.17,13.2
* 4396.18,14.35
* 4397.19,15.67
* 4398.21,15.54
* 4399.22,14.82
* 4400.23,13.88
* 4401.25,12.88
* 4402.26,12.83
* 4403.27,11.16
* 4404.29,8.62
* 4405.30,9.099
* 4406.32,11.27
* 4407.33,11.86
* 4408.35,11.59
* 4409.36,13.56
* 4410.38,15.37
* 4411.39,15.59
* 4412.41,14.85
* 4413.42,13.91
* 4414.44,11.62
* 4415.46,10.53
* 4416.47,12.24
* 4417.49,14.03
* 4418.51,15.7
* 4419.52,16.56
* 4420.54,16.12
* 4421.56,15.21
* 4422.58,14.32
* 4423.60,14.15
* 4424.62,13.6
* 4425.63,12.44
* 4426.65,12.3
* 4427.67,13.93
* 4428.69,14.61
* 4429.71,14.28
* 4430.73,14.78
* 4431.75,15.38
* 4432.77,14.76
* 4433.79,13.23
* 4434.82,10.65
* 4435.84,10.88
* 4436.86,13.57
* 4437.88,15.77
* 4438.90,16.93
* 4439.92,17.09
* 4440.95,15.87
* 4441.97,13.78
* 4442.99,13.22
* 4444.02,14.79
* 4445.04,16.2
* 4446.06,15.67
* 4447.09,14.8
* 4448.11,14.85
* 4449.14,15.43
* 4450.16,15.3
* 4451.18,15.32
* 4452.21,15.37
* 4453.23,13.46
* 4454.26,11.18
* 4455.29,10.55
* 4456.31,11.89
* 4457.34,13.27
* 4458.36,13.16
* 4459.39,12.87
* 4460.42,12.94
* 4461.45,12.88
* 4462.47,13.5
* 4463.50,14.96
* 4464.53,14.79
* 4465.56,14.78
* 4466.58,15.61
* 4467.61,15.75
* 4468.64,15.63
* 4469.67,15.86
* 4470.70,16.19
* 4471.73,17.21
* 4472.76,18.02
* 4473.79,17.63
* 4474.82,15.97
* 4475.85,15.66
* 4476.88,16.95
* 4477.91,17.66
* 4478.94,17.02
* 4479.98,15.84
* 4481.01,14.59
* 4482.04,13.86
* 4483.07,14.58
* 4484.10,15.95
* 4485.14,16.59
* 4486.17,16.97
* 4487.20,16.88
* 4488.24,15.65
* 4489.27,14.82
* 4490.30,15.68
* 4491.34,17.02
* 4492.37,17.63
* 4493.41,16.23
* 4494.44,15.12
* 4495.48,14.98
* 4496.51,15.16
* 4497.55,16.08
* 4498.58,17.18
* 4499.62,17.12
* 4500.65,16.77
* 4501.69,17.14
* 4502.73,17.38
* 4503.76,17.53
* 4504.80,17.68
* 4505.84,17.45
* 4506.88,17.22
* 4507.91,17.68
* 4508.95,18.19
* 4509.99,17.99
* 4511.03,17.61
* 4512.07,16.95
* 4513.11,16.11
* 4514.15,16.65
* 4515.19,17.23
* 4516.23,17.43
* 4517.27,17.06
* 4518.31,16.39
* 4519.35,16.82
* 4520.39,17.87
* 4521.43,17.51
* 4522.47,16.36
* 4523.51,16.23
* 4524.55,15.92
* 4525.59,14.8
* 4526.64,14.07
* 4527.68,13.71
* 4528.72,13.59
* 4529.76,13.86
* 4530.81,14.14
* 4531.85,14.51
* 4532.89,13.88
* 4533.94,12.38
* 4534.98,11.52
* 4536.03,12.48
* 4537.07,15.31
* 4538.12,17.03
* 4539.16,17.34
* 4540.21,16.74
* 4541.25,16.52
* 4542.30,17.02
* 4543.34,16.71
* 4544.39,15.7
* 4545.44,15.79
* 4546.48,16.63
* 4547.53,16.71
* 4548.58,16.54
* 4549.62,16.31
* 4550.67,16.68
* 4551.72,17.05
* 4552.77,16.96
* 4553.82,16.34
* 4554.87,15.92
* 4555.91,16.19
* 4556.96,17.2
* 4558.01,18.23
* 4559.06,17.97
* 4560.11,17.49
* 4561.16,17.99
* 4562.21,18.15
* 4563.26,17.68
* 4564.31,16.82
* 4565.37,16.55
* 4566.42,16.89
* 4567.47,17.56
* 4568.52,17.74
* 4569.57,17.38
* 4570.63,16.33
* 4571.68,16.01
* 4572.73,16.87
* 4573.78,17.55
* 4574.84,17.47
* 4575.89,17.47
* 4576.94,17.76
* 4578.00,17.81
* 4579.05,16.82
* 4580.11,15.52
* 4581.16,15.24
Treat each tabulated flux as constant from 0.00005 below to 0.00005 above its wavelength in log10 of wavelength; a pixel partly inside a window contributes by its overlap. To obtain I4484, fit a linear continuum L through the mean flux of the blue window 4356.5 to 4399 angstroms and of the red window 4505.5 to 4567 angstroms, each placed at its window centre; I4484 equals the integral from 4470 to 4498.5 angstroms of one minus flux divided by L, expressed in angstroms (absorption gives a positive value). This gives -1.7 angstroms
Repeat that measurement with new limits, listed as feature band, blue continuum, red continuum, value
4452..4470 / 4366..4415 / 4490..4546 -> 1.05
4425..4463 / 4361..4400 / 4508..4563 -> 0.87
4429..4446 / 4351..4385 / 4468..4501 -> 0.43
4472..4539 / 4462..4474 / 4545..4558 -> 0.23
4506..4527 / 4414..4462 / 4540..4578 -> -1.20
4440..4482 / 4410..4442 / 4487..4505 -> 1.07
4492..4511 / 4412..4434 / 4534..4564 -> -1.69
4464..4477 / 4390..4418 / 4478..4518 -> -0.51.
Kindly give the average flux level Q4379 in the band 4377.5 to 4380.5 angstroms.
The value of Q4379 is 14.2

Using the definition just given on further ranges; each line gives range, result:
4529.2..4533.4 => 14.1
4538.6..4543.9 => 16.9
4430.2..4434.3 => 14.5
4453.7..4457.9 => 11.8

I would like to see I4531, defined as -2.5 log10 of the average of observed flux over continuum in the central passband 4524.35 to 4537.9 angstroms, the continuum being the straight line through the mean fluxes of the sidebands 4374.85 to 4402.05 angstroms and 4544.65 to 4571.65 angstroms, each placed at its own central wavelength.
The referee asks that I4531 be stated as 0.17 mag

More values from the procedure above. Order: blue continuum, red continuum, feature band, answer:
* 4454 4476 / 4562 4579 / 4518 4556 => 0.05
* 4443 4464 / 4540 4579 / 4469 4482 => -0.13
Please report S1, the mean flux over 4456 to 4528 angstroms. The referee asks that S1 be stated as 16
